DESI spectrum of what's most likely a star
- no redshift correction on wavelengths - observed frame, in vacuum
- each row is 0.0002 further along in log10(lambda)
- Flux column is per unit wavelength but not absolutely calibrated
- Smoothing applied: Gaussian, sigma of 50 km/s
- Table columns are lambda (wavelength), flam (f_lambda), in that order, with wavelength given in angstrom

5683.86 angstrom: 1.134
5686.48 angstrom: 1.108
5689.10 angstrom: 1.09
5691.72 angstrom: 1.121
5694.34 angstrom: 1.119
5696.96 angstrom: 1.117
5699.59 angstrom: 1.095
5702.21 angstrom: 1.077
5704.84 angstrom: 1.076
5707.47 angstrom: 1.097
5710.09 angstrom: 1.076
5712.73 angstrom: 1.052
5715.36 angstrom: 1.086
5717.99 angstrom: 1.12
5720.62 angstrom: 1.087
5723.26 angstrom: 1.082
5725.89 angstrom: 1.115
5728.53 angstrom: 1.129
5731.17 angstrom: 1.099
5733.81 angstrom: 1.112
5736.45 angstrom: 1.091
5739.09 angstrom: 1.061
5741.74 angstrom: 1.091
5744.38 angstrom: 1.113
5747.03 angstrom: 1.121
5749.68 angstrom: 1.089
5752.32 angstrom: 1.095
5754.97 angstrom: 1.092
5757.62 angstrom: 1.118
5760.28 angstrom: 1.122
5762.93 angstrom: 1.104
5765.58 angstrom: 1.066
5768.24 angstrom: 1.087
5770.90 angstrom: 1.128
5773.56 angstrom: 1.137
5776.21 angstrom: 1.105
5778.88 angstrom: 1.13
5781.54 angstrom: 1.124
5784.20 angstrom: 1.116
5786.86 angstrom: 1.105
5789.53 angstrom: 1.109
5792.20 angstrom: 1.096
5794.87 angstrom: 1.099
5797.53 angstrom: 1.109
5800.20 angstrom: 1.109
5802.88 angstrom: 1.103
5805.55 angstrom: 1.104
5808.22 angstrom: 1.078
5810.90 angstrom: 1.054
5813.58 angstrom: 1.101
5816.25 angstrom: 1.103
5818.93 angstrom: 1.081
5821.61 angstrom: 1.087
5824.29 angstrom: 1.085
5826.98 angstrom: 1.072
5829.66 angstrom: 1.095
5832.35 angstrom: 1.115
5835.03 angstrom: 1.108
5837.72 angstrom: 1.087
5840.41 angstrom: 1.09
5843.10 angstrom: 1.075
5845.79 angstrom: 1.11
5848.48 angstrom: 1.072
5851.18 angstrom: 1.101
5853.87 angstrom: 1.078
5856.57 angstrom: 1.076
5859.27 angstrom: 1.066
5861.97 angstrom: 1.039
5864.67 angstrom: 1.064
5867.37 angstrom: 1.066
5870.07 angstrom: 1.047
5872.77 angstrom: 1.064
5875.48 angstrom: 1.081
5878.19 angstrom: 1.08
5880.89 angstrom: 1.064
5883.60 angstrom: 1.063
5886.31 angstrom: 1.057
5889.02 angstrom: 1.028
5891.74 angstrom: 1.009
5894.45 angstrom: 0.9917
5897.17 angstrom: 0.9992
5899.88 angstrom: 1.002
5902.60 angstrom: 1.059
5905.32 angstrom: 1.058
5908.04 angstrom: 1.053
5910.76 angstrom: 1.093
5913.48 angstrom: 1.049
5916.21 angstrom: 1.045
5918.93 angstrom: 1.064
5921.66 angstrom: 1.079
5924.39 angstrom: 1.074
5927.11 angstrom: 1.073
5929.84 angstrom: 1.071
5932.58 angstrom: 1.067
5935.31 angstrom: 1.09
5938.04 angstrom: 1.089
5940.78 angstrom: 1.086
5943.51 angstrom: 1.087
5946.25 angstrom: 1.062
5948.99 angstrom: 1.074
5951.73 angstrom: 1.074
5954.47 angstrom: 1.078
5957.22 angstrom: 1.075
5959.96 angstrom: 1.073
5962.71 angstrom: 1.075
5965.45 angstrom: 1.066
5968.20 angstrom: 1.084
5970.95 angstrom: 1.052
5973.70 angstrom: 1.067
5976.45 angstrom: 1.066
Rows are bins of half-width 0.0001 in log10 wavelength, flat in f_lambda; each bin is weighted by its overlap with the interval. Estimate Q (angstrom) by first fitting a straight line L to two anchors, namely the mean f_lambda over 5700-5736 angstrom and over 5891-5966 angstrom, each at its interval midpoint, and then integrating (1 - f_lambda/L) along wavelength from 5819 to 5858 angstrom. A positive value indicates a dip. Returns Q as -0.5 angstrom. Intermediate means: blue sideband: 1.09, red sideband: 1.06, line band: 1.09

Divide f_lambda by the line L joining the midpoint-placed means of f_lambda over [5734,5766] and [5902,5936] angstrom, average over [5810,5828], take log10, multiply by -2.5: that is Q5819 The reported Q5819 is 0.00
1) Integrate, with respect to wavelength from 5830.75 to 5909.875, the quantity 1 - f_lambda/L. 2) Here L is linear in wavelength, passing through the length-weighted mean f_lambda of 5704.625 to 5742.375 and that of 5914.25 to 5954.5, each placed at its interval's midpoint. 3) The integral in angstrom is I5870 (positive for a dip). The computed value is 1.2 angstrom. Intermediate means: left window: 1.09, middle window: 1.06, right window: 1.07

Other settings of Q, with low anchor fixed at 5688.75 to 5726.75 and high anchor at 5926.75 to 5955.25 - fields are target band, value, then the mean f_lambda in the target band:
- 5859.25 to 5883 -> 0.4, 1.06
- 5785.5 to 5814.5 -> -0.3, 1.1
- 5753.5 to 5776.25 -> -0.3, 1.11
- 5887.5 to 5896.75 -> 0.6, 1.01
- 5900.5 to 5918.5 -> 0.4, 1.06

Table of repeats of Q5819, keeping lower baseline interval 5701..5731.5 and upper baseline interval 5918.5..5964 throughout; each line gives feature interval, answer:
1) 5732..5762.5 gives -0.011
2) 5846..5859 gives -0.001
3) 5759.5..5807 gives -0.022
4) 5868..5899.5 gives 0.037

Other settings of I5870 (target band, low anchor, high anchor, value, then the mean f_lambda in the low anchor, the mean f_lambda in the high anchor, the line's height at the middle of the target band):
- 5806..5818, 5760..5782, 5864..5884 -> 0.1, 1.11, 1.07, 1.09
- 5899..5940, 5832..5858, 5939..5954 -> 0.6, 1.09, 1.08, 1.08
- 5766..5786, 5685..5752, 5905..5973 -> -0.5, 1.1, 1.07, 1.09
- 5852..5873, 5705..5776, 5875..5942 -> 0.1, 1.1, 1.06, 1.07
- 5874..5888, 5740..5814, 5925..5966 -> 0.2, 1.1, 1.08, 1.09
